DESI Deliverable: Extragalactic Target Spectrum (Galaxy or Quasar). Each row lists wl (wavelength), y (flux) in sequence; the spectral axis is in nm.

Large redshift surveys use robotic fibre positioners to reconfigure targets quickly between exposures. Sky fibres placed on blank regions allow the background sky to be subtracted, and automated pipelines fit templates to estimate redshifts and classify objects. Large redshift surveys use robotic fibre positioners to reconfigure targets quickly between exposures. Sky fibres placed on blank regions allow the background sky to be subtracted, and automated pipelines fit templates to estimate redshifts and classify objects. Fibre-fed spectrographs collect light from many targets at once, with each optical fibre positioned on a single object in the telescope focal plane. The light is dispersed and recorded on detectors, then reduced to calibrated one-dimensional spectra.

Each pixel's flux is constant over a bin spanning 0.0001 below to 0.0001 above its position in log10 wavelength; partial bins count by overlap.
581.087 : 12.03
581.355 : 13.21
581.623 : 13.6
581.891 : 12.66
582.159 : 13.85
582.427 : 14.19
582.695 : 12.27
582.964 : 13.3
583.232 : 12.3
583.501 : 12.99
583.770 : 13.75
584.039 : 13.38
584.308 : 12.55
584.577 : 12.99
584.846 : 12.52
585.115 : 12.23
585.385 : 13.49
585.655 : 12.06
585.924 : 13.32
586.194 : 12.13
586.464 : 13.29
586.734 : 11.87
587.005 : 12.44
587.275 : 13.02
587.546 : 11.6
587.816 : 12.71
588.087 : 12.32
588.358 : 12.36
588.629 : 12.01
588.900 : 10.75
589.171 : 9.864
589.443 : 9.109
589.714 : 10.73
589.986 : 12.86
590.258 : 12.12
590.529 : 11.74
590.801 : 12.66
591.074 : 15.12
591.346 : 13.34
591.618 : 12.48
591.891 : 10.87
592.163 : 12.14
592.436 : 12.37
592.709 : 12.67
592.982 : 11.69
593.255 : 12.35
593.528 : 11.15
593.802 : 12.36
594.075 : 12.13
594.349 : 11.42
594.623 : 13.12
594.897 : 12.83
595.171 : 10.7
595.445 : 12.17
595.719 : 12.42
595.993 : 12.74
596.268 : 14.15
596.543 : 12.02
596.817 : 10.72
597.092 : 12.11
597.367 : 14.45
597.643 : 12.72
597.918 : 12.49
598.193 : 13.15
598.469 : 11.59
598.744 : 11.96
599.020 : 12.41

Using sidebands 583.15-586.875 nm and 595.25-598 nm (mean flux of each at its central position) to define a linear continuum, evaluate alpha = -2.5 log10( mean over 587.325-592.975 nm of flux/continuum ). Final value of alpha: 0.060 mag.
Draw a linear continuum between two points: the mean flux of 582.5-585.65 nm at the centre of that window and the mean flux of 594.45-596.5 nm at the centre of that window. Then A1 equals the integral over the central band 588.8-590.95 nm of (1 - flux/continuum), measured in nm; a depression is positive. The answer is 0.24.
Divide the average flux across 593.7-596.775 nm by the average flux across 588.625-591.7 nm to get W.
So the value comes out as 1.0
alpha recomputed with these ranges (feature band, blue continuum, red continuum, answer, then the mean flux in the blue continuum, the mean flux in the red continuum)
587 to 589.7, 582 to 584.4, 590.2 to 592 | 0.117 mag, 13.2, 12.7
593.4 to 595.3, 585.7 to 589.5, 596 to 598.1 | 0.046 mag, 12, 12.7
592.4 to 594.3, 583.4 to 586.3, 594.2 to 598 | 0.042 mag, 12.9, 12.4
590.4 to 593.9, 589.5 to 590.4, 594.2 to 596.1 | -0.044 mag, 11.7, 12.2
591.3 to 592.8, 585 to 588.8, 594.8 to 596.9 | 0.009 mag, 12.5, 12.3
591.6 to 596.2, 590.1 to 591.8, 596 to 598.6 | 0.054 mag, 12.9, 12.6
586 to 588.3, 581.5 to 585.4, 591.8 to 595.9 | 0.022 mag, 13.1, 12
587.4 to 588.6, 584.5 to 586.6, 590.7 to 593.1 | 0.040 mag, 12.8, 12.6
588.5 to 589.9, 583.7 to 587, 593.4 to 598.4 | 0.193 mag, 12.8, 12.4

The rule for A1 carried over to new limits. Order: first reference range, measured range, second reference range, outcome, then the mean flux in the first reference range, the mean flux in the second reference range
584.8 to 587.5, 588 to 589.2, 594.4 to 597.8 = 0.10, 12.6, 12.5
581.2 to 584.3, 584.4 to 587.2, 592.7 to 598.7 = 0.07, 13.2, 12.3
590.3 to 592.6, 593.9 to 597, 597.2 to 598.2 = 0.18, 12.6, 13.2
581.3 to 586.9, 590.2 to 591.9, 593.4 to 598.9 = -0.03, 12.9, 12.3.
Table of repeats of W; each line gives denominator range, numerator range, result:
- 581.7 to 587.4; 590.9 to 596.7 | 0.96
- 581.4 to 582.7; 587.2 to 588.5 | 0.92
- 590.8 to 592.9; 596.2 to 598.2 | 1.00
